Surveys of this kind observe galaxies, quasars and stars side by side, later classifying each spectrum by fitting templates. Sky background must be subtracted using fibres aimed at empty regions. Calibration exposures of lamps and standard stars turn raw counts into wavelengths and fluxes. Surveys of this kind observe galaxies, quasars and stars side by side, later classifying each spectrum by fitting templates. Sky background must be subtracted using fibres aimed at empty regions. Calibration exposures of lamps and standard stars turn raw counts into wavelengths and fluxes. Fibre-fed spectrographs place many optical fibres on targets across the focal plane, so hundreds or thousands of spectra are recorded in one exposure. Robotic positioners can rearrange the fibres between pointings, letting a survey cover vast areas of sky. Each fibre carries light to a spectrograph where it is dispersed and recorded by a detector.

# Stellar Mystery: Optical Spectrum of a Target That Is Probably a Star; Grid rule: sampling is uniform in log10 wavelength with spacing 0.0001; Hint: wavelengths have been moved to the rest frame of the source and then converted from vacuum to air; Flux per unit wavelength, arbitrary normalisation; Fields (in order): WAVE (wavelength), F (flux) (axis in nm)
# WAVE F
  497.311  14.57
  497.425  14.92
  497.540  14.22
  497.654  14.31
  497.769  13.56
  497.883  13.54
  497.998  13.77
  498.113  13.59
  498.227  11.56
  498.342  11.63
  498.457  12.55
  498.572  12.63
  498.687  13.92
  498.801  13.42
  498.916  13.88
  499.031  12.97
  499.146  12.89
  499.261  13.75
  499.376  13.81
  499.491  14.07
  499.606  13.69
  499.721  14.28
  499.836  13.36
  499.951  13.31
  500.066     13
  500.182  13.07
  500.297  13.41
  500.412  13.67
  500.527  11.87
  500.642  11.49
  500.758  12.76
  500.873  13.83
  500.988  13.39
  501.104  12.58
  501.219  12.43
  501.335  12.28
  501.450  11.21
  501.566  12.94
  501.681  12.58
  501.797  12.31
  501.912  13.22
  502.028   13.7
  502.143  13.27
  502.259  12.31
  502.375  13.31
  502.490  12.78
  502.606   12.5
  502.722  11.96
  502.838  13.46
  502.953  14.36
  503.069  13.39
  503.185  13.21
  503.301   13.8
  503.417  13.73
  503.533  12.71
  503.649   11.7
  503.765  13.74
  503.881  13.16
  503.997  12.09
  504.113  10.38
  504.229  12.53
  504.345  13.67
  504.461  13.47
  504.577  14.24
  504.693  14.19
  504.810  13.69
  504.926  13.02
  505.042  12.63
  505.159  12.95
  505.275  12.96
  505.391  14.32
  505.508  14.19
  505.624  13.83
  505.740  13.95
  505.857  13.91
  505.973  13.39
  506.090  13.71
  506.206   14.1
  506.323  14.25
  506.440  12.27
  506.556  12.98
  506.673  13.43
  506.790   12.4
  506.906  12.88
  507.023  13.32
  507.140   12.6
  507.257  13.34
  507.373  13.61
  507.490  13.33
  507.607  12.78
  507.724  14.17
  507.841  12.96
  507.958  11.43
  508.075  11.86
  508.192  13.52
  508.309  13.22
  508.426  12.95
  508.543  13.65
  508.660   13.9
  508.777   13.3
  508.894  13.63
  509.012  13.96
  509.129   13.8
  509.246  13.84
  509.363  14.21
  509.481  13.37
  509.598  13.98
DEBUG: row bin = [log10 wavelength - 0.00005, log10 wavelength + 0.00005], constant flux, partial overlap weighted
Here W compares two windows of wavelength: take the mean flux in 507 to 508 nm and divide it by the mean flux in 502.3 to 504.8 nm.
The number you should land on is 1.0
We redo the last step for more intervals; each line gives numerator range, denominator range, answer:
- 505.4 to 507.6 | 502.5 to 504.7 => 1.03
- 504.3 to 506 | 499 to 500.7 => 1.03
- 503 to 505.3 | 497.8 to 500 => 0.98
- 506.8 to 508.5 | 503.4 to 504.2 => 1.04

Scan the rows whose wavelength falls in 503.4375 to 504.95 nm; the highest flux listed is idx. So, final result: 14.24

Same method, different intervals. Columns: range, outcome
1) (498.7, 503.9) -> 14.36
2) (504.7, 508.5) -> 14.32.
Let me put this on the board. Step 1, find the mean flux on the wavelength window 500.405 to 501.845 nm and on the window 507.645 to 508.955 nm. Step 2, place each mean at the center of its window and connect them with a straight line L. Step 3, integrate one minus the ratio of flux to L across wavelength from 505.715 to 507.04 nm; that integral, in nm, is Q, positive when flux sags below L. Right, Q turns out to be -0.04 nm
